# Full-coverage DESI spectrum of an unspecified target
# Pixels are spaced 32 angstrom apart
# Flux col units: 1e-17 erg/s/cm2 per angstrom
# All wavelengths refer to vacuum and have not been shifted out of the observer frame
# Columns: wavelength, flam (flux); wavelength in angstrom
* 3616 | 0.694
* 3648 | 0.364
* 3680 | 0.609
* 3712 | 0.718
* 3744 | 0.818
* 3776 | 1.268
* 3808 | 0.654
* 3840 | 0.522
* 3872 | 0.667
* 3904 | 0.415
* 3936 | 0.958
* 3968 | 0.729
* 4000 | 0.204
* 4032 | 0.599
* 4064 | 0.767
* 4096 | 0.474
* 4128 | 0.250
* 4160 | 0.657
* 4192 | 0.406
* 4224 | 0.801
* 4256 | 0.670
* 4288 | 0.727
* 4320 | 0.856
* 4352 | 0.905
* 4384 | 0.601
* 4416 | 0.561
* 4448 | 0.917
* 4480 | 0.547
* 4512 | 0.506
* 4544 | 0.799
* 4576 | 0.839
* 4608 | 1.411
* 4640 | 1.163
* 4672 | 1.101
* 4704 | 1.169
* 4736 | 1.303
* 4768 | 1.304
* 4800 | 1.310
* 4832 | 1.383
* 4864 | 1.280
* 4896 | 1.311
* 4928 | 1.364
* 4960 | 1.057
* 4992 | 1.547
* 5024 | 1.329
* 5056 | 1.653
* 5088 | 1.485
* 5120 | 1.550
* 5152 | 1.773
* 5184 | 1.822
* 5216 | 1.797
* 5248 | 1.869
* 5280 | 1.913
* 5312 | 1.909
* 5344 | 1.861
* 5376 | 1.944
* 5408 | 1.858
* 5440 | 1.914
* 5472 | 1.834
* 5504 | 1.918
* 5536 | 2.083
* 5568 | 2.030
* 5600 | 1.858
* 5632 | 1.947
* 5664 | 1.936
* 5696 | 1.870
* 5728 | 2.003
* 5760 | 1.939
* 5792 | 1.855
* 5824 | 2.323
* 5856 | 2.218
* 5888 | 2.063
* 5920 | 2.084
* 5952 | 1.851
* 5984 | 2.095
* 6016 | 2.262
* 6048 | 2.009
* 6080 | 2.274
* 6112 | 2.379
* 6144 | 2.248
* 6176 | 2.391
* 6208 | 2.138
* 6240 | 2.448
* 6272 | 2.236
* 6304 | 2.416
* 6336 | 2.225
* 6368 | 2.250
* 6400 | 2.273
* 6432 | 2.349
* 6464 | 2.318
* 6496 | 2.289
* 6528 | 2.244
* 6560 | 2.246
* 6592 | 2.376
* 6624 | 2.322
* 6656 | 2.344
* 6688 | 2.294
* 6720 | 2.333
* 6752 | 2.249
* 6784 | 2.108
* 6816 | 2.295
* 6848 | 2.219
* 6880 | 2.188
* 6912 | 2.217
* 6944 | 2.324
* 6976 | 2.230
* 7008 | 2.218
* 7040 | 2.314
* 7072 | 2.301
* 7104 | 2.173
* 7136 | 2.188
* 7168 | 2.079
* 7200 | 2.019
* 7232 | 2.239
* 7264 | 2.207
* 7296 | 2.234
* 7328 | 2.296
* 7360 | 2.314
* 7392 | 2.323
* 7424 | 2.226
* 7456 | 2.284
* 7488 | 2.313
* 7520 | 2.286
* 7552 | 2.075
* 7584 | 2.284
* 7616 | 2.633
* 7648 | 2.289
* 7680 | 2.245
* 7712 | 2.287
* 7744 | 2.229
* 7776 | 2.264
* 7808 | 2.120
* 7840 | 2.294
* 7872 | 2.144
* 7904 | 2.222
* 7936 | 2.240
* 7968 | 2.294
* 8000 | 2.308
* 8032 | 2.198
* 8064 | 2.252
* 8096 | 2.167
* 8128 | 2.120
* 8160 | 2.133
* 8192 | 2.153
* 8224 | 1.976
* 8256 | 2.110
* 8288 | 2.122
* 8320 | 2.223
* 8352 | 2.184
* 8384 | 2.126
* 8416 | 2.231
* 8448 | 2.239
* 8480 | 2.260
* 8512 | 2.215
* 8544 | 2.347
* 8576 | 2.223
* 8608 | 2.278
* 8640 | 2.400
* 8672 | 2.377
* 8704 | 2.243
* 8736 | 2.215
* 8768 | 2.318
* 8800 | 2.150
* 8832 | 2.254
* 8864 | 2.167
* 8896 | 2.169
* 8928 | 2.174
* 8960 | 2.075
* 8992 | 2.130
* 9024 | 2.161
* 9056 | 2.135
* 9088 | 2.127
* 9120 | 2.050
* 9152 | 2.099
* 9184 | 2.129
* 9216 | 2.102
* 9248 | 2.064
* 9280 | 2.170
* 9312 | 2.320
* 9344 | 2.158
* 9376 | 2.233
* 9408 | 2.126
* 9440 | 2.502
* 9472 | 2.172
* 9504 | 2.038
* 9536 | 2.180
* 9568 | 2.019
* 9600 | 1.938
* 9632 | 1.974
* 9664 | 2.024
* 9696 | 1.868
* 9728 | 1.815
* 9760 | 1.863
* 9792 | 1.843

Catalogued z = 0.149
